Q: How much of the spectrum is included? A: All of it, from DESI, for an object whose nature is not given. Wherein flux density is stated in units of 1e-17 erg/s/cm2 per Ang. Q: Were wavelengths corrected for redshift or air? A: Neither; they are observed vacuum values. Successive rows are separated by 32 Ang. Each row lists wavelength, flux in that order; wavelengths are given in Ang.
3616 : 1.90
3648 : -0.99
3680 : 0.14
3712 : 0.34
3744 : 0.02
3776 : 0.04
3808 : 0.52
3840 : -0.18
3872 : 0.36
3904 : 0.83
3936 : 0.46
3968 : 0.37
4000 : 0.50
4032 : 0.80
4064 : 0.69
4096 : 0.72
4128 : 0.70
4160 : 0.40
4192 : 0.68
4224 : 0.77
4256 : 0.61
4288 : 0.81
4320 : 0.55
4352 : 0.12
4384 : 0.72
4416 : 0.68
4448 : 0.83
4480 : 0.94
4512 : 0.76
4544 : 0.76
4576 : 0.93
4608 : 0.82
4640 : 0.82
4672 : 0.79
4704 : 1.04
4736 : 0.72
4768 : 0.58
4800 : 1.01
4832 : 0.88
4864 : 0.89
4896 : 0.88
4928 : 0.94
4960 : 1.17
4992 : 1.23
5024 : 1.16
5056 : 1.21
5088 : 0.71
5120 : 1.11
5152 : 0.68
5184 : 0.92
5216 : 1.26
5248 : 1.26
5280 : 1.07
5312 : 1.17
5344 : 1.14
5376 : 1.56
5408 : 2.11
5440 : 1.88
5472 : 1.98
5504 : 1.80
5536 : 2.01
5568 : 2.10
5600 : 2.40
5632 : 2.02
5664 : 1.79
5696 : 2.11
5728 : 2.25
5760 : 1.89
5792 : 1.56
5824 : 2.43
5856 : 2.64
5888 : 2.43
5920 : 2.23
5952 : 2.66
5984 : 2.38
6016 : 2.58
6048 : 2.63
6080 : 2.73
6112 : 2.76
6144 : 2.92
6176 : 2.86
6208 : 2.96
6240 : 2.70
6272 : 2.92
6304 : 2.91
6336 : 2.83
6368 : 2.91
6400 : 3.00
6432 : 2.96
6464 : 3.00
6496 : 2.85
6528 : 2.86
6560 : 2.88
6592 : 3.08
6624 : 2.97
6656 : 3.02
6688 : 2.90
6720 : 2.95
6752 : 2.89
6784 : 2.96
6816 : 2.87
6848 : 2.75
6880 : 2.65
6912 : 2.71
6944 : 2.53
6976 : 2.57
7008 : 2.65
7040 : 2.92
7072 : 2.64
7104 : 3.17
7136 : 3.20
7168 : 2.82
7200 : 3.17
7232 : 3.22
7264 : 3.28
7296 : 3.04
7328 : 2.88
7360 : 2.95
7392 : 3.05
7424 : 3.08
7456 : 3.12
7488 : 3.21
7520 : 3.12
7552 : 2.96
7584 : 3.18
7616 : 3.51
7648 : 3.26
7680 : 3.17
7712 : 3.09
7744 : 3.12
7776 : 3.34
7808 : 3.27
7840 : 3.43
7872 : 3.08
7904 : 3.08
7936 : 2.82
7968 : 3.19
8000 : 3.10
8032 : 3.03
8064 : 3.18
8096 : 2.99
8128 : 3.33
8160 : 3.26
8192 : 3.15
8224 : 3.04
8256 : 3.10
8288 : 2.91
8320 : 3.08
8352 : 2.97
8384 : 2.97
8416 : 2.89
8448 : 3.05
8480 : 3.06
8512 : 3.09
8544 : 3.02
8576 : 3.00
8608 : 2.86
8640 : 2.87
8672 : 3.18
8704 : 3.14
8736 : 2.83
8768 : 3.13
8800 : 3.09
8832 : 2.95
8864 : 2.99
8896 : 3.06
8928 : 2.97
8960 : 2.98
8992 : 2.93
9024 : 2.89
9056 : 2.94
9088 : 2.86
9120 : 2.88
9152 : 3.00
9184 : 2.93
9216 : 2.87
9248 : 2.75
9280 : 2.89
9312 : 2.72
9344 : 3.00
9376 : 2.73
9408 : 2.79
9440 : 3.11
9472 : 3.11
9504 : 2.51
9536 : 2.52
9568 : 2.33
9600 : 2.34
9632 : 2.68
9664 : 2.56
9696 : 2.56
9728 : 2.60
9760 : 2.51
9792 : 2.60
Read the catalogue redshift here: 0.344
